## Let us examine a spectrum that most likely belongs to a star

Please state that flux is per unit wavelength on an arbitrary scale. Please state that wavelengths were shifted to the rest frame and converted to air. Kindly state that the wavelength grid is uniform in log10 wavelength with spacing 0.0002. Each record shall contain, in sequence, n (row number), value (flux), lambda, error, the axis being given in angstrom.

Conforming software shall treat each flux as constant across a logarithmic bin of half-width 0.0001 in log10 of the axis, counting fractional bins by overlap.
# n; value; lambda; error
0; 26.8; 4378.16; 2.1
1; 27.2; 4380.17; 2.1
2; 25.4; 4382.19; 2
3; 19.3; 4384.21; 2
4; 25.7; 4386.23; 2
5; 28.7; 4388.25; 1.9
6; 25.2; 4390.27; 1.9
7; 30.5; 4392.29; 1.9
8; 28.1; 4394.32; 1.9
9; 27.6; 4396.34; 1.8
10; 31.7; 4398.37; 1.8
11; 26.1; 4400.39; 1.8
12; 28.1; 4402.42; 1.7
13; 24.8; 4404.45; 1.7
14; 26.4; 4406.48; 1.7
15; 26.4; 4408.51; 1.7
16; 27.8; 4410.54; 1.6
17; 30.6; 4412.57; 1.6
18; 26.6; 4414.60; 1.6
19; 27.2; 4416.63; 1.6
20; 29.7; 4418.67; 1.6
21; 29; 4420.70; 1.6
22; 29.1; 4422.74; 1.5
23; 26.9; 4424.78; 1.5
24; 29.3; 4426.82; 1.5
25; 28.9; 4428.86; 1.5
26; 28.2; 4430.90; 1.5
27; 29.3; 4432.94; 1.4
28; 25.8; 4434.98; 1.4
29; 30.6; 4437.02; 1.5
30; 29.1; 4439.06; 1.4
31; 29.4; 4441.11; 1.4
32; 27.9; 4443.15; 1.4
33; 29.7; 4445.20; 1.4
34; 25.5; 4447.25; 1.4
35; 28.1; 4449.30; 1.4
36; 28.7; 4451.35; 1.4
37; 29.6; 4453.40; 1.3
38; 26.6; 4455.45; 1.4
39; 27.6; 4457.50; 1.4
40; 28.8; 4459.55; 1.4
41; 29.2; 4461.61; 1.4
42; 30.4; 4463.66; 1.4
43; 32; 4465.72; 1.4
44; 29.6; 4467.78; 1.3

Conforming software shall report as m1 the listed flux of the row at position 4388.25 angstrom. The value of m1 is 28.7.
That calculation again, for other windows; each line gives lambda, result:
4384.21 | 19.3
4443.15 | 27.9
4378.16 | 26.8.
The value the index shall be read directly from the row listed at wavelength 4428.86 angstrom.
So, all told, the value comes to 28.9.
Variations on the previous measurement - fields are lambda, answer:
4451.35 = 28.7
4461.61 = 29.2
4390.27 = 25.2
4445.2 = 29.7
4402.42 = 28.1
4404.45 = 24.8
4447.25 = 25.5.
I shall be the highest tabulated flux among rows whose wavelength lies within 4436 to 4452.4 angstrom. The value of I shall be 30.6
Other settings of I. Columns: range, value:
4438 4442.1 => 29.4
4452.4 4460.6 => 29.6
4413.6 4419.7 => 29.7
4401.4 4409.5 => 28.1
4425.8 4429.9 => 29.3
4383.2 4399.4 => 31.7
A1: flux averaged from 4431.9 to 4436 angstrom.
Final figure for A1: 27.6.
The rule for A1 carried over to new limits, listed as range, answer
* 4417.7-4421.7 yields 29.4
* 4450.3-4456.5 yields 28.3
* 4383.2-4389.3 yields 24.6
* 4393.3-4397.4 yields 27.8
